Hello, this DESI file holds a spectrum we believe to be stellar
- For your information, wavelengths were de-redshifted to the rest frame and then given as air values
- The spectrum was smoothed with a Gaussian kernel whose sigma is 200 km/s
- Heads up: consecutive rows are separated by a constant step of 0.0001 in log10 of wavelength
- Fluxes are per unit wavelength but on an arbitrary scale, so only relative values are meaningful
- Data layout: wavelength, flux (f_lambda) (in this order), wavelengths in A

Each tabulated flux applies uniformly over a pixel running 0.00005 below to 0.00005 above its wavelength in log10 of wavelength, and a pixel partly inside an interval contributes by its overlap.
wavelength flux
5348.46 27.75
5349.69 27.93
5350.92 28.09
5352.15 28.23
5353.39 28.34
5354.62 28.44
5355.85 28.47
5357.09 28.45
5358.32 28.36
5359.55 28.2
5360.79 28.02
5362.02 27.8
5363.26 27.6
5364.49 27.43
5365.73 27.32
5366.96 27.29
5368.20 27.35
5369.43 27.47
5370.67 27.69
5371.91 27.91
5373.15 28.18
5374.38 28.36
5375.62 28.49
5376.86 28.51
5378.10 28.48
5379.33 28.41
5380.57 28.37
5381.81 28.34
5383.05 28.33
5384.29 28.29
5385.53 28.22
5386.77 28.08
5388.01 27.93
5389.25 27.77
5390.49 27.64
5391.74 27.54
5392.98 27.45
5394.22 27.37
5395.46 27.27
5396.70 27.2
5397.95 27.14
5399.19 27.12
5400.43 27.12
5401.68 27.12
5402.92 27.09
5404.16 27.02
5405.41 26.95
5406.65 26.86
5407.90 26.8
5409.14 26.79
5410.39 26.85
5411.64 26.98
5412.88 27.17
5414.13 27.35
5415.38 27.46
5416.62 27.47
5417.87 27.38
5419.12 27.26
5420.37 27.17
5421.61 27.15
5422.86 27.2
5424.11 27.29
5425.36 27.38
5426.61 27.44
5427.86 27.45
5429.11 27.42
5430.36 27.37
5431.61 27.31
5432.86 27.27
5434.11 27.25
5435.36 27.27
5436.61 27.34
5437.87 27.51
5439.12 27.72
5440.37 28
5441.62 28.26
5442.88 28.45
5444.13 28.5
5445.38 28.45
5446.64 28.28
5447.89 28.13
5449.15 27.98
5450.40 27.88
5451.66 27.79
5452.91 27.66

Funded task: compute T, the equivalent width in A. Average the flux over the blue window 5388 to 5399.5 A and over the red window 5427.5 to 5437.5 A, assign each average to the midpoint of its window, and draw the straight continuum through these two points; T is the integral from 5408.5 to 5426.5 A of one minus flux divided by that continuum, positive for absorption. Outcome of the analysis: 0.1 A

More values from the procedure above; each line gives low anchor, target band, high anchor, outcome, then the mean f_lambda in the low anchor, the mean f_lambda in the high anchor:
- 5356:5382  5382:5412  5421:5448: 0.5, 28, 27.6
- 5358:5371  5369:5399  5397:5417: -0.6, 27.7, 27.1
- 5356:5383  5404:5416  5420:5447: 0.3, 28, 27.6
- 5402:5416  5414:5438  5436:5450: 0.2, 27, 28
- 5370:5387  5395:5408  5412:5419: 0.3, 28.3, 27.4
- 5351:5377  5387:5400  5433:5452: 0.2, 28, 27.9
